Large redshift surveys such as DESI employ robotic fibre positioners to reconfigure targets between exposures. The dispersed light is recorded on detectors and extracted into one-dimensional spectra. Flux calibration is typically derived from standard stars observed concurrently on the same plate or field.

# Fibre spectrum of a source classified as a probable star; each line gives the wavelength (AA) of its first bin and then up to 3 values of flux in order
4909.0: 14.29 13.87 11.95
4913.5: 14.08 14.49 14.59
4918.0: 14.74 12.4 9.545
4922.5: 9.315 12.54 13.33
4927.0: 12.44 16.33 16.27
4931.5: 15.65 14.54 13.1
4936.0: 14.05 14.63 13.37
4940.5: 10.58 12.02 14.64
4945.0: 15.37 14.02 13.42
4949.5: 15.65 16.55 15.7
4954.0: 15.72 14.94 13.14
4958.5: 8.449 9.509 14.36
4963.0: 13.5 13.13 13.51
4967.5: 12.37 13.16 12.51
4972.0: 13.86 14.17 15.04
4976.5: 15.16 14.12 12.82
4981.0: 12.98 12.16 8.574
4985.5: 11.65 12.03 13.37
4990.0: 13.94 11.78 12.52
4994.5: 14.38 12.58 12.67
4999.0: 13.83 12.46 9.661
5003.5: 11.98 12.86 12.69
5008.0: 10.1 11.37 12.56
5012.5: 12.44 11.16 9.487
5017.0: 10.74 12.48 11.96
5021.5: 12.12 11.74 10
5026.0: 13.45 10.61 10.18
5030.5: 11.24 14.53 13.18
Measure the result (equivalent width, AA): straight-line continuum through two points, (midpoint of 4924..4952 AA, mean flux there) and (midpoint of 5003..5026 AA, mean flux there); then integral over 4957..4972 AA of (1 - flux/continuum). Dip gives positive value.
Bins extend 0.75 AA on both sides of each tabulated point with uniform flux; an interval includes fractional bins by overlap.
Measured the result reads 1.0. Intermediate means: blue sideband 14.2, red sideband 11.6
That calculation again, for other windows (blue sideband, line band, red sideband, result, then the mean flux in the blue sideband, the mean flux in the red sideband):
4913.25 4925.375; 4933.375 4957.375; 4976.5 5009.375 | -3.1 AA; 12.7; 12.4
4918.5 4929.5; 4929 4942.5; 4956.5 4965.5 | -1.7 AA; 12.4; 12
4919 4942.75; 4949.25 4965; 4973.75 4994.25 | -0.8 AA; 13.1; 12.9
